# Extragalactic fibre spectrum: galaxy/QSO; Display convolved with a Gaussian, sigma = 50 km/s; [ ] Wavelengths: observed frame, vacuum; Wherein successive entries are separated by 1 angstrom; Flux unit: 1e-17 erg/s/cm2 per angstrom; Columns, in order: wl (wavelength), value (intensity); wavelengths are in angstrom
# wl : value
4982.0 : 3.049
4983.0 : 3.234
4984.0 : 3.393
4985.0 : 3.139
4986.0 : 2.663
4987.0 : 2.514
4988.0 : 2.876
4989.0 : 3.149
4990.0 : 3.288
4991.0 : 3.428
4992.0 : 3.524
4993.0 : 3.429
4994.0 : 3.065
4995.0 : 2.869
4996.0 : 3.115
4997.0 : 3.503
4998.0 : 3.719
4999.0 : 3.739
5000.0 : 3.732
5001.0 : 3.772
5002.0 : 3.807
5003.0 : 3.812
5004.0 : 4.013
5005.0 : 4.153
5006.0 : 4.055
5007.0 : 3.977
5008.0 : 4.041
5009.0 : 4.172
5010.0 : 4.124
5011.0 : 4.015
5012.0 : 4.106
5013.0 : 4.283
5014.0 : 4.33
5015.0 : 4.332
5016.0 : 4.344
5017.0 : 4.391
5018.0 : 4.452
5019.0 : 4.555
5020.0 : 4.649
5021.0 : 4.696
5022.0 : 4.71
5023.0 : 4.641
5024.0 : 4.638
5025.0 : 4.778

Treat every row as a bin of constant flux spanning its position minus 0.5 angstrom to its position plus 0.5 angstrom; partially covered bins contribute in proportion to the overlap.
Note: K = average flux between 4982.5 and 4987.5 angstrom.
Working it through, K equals 2.99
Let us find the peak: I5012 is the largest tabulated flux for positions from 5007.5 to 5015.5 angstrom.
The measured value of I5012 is 4.332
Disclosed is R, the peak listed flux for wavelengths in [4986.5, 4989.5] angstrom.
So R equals 3.149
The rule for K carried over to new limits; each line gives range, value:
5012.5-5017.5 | 4.34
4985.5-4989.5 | 2.8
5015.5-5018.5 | 4.4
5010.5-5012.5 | 4.06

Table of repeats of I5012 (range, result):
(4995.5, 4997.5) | 3.503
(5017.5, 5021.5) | 4.696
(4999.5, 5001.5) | 3.772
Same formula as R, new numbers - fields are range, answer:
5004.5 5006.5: 4.153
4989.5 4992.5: 3.524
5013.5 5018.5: 4.452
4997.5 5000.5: 3.739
